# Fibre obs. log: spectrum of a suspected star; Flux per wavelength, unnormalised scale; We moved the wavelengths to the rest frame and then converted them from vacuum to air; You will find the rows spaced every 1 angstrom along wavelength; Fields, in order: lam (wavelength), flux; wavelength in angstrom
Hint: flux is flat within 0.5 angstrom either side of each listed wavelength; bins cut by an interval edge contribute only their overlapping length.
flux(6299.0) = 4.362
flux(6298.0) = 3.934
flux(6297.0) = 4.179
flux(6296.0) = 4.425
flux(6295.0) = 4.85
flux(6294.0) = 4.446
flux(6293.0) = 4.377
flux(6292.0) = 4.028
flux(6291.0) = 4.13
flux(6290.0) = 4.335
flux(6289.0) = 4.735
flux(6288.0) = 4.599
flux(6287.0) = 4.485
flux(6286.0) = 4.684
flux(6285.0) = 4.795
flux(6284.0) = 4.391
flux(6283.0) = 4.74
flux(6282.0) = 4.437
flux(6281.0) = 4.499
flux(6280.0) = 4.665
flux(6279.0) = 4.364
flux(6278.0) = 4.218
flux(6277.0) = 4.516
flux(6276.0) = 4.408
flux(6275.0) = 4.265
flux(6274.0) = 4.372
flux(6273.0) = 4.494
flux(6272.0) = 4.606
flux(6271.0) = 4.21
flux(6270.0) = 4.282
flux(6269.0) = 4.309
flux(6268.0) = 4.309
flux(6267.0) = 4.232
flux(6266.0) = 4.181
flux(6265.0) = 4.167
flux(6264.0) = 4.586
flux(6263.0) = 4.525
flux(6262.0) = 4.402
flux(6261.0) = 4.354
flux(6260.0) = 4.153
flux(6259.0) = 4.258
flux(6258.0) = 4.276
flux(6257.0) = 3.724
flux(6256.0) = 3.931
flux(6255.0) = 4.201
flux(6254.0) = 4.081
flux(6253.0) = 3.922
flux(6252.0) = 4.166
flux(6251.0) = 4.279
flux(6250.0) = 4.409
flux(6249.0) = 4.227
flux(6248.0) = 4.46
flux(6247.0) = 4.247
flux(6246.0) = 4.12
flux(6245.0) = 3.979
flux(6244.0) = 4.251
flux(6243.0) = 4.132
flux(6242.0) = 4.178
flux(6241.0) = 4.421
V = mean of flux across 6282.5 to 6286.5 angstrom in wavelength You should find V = 4.65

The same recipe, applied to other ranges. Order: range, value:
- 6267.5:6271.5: 4.28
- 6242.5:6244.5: 4.19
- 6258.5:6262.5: 4.29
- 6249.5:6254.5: 4.17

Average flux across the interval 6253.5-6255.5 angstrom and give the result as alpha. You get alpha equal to 4.14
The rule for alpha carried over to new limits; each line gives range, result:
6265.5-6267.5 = 4.21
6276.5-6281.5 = 4.45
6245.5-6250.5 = 4.29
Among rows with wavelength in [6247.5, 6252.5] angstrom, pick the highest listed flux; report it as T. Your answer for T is 4.46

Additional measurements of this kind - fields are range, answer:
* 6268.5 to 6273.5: 4.606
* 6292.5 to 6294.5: 4.446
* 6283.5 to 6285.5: 4.795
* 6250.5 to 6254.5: 4.279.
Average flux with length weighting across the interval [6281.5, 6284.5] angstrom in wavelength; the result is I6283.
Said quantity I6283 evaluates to 4.52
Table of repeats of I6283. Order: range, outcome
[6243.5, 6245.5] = 4.12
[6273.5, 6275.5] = 4.32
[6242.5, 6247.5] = 4.15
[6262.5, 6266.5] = 4.36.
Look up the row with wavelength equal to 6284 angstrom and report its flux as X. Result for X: 4.391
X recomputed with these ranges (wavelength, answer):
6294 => 4.446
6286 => 4.684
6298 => 3.934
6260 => 4.153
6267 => 4.232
